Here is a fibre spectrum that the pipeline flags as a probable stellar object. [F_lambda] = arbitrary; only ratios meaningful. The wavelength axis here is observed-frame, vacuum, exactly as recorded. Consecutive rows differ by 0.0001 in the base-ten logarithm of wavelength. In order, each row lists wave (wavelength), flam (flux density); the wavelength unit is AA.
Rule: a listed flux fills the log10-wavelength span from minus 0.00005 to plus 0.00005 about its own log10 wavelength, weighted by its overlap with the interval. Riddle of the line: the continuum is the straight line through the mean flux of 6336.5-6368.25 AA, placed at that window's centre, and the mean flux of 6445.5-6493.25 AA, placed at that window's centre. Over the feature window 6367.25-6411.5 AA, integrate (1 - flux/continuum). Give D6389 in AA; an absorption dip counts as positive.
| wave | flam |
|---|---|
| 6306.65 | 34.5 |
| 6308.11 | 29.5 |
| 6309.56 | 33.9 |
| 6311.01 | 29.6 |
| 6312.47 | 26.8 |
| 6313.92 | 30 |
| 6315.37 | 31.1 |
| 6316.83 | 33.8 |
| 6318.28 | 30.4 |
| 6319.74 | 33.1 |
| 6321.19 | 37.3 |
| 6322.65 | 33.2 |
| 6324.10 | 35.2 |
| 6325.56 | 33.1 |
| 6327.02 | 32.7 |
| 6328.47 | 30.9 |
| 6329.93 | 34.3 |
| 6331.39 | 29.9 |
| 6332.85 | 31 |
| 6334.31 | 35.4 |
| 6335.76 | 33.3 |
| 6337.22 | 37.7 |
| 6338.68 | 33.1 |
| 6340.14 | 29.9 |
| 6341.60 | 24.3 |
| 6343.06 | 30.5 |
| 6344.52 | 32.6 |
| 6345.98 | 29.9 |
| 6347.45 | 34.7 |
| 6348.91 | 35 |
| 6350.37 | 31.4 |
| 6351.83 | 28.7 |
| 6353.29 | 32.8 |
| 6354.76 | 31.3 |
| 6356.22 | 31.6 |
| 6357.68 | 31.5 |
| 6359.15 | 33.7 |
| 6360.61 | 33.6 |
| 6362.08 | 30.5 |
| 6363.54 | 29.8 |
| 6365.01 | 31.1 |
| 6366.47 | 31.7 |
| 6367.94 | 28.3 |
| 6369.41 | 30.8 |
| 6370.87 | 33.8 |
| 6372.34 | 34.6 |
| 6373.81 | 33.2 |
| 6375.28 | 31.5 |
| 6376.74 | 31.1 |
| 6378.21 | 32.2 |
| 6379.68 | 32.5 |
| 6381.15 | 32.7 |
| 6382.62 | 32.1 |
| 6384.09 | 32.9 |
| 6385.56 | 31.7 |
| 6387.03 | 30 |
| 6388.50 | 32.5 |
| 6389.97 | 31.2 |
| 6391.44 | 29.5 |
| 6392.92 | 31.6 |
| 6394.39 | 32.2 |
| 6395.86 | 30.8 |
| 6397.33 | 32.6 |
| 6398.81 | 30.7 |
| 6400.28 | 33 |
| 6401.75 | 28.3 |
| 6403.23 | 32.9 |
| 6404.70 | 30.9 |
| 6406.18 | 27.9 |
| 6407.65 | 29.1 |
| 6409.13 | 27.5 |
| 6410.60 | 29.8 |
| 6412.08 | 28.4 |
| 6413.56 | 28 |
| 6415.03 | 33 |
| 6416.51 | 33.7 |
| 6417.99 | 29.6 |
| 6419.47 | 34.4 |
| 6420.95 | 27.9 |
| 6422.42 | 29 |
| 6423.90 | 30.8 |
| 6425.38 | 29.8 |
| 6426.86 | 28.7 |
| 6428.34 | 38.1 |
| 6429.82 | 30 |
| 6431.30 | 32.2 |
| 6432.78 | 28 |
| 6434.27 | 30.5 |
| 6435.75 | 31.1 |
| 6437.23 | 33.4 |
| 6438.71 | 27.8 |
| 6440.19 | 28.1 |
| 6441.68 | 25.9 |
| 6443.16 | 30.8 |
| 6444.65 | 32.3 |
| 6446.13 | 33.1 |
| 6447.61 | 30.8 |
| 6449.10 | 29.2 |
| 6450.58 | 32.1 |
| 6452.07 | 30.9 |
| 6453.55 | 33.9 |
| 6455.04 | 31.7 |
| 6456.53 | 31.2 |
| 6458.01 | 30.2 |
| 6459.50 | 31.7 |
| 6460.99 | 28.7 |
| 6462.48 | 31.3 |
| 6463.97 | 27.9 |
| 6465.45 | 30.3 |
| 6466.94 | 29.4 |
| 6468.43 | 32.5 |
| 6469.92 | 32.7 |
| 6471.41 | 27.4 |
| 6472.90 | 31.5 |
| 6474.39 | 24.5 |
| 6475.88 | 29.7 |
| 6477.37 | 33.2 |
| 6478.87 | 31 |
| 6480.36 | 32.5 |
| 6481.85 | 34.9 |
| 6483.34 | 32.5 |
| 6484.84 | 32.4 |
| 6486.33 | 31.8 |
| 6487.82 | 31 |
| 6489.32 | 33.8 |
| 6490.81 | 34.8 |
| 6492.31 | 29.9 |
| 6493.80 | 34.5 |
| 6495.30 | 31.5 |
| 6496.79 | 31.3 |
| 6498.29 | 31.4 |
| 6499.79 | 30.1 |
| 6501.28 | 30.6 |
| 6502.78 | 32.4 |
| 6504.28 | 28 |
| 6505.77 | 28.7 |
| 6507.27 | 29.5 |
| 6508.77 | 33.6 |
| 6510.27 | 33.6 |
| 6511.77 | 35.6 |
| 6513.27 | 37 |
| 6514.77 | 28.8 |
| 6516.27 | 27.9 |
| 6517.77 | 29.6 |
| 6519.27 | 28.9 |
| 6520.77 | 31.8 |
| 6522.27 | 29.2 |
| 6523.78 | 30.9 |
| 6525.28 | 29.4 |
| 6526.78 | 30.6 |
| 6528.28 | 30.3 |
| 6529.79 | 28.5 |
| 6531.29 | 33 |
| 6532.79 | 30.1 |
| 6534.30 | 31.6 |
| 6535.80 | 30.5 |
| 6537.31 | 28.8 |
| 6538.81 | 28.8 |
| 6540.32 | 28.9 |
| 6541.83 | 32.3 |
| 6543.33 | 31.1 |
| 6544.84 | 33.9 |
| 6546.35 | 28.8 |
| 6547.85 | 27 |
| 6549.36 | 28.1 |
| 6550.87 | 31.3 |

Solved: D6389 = 0.29 AA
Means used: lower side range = 31.6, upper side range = 31.2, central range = 31.3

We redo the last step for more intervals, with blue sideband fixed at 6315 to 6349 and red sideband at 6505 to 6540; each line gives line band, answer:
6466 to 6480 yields 0.41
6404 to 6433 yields 1.22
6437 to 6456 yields 0.45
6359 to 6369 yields 0.36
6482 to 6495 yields -0.68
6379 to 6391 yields 0.06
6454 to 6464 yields 0.21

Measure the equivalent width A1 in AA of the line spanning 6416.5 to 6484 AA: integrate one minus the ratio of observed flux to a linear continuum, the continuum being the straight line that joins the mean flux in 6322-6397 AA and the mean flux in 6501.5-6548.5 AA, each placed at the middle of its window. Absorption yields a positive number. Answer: 1.0 AA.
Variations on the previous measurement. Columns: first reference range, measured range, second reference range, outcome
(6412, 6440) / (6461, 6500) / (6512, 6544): -0.85 AA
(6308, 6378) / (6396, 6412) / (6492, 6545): 0.70 AA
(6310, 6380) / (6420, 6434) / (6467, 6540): 0.42 AA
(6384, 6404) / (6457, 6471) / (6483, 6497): 0.72 AA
